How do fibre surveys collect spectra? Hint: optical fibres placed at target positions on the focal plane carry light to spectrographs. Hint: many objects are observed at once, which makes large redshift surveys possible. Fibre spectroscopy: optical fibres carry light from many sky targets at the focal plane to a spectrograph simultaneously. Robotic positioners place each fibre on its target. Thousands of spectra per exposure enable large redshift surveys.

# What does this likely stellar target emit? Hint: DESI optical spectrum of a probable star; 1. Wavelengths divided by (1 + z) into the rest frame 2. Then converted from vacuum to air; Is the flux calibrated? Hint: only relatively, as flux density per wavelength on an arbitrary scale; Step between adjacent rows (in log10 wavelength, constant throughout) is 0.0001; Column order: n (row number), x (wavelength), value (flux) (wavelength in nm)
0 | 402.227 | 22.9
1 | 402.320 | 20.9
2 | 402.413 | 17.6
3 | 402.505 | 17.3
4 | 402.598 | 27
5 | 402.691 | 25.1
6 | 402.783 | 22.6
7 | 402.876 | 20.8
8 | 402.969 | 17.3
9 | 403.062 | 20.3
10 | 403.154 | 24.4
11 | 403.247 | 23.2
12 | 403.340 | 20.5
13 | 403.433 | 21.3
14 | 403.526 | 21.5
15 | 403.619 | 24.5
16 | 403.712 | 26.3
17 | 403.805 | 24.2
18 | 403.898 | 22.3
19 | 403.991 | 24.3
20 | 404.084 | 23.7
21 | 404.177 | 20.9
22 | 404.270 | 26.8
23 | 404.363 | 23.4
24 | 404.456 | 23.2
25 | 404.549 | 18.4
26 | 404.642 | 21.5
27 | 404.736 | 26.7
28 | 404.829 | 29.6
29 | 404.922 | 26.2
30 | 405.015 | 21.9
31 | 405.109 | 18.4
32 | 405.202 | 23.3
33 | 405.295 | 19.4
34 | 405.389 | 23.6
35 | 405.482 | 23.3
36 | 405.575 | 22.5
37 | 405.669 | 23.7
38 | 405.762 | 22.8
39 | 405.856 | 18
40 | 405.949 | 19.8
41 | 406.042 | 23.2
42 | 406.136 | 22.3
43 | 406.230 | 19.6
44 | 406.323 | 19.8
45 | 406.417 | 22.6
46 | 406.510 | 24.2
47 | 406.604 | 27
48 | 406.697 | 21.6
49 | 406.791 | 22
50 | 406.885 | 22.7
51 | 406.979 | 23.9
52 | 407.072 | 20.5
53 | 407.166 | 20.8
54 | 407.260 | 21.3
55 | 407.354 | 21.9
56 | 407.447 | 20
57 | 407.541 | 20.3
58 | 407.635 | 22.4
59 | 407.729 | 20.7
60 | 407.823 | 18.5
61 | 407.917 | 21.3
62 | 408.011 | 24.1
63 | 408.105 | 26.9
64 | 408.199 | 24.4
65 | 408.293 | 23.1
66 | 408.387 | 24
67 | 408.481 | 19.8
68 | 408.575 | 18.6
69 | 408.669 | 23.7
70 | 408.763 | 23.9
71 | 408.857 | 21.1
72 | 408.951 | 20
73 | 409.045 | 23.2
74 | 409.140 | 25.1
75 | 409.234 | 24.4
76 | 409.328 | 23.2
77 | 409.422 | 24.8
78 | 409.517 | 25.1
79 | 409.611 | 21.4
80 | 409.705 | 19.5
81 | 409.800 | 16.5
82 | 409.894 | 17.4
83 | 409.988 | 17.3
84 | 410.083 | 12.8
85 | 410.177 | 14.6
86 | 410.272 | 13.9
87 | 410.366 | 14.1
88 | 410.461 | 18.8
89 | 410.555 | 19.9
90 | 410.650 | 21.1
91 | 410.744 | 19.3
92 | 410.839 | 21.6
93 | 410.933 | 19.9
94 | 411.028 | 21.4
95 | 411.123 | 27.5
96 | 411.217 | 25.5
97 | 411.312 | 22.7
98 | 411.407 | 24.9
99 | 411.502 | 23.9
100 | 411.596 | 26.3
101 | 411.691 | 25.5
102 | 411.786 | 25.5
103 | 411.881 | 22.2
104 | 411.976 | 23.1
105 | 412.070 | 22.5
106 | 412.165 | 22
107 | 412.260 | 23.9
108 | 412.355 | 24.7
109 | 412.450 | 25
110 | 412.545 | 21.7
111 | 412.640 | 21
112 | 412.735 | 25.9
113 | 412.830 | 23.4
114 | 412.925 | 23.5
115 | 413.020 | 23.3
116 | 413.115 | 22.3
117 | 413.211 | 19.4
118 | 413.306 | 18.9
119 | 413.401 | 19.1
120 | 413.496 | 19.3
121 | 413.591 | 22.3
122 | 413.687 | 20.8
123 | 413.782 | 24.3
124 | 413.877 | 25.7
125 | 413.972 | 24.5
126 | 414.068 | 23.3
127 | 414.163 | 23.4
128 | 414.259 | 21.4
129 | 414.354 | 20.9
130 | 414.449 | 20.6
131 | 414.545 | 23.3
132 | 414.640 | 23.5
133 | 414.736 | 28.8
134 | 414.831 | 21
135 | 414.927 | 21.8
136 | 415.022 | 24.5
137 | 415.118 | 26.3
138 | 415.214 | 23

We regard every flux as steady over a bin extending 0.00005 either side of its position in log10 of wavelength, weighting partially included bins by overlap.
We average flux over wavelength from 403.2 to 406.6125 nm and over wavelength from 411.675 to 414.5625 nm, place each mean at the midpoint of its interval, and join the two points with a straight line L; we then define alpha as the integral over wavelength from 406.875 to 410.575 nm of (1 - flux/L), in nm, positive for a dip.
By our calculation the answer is 0.30 nm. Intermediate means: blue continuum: 22.8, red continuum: 22.6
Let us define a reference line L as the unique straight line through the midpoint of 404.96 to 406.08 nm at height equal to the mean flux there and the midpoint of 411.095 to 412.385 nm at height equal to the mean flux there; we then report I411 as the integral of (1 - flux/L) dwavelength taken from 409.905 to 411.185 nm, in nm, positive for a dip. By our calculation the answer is 0.27 nm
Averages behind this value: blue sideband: 21.7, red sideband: 24.3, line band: 18.7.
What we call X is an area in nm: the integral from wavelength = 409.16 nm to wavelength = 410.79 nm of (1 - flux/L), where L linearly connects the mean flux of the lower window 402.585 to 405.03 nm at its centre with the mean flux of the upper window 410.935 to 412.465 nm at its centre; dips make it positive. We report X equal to 0.32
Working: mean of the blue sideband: 23.2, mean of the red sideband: 24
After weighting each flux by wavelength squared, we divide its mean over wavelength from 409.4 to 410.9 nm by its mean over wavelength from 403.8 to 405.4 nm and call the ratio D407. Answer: 0.82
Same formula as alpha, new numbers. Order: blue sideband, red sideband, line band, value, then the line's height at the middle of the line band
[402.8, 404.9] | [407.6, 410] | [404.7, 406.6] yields 0.00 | 22.6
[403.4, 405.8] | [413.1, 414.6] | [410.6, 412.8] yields -0.12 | 22.2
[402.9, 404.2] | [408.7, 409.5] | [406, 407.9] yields 0.10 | 23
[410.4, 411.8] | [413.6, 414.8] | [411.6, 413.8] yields 0.04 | 23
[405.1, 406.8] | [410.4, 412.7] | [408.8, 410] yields 0.05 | 22.6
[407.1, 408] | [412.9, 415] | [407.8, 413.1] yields -0.10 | 21.6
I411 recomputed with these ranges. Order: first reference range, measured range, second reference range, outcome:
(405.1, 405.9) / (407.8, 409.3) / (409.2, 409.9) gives -0.066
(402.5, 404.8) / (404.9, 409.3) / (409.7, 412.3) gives -0.049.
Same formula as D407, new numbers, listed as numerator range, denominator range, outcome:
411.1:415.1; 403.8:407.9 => 1.08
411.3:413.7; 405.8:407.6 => 1.08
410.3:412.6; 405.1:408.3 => 1.05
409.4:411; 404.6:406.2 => 0.84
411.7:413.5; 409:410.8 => 1.17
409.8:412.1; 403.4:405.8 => 0.92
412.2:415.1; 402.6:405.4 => 1.04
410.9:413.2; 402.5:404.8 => 1.08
